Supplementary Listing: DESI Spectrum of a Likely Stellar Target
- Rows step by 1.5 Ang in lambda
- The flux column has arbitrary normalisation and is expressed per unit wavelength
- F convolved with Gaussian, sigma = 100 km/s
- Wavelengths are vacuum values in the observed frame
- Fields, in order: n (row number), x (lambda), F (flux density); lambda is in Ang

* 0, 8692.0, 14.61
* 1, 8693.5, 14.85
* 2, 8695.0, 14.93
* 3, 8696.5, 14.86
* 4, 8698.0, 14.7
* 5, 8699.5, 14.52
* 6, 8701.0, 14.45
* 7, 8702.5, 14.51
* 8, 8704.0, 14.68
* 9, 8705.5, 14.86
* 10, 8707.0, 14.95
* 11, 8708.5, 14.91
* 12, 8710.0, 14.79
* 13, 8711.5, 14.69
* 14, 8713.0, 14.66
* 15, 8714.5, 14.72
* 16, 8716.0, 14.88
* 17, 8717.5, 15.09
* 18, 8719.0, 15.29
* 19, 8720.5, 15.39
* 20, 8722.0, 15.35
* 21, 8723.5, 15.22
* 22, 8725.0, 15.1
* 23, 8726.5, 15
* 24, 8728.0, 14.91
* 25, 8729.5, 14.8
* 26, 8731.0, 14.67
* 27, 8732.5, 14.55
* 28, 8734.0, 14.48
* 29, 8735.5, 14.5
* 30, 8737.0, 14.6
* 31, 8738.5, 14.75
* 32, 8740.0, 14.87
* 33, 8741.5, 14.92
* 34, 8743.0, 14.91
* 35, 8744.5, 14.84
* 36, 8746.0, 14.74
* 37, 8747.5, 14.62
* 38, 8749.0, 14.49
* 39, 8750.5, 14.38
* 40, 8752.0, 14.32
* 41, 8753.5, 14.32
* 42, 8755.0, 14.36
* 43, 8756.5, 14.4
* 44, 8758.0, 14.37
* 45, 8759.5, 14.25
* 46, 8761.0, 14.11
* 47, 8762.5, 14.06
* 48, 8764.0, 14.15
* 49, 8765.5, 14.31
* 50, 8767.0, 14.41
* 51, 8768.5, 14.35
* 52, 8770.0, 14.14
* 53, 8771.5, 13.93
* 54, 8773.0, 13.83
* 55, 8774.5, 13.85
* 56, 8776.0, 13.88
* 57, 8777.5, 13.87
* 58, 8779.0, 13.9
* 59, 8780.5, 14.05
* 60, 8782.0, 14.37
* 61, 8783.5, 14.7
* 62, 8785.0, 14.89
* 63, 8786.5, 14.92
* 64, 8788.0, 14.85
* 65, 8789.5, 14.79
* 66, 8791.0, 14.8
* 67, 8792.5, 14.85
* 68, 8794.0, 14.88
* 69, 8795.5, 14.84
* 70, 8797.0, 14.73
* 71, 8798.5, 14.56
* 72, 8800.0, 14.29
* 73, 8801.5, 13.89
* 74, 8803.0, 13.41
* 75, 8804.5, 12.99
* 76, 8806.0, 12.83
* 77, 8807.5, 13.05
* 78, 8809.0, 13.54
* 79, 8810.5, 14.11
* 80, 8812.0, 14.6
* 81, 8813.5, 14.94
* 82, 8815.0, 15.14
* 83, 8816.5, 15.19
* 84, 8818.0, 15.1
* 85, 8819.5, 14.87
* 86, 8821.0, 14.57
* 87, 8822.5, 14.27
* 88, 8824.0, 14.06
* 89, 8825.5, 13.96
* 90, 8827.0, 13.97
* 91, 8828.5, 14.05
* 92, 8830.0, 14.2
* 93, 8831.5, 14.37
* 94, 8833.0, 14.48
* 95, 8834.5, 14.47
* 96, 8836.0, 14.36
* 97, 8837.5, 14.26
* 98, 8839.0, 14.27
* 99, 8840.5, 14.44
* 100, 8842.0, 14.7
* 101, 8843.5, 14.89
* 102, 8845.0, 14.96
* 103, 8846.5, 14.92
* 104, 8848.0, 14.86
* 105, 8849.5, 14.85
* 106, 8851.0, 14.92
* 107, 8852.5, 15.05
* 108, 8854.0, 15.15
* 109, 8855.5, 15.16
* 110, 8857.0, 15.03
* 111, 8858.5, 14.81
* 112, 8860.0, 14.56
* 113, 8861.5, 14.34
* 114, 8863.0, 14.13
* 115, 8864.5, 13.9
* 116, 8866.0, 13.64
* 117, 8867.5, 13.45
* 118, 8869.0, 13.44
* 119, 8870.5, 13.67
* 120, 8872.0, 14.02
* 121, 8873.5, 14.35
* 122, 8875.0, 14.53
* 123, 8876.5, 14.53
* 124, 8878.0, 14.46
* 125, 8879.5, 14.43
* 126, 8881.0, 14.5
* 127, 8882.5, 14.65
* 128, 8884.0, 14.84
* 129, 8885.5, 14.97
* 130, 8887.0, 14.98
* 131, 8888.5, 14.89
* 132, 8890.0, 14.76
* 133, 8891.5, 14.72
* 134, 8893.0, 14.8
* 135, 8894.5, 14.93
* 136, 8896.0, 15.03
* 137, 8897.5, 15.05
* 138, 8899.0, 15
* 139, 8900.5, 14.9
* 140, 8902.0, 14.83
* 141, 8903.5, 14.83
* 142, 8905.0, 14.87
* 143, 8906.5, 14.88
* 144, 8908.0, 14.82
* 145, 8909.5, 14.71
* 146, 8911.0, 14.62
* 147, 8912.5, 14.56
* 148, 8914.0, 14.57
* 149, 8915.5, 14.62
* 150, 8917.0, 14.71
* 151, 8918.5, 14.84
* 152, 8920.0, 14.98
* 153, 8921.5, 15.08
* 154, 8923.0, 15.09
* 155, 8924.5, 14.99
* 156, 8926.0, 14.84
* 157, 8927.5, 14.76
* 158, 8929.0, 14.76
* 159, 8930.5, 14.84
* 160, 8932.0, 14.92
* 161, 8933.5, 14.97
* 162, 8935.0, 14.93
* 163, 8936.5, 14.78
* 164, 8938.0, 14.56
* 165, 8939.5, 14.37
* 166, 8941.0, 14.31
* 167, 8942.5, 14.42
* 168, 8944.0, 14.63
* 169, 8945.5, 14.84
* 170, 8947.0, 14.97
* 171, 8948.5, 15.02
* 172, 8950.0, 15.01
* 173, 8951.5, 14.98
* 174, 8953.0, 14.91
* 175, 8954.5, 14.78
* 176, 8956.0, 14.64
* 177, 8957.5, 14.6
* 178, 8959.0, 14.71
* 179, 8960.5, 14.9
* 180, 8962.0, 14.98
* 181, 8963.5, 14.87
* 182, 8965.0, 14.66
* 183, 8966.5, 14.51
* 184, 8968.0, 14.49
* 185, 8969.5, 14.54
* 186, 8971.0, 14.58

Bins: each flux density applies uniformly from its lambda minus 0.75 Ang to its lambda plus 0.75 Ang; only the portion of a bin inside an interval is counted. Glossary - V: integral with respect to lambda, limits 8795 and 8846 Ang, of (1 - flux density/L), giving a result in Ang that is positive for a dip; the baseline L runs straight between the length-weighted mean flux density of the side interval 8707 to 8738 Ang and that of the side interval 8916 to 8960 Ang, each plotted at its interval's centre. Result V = 1.9 Ang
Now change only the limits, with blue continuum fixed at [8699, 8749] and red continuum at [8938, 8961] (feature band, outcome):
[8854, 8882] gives 0.88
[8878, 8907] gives -0.14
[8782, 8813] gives 1.07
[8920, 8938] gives -0.19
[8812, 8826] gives 0.09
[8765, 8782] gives 0.85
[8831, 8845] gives 0.26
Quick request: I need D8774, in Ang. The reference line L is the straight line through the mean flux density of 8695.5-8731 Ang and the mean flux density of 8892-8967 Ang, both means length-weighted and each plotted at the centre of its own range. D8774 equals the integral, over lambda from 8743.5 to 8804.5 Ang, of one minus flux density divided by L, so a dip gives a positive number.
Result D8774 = 2.1 Ang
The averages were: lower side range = 14.9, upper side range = 14.8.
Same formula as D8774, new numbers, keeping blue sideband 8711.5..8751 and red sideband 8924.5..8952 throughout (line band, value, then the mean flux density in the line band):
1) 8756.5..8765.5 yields 0.4 Ang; 14.2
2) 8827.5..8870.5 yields 1.0 Ang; 14.5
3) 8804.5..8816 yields 0.6 Ang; 14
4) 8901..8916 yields 0.1 Ang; 14.7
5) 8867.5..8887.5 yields 0.6 Ang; 14.4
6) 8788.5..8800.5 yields 0.1 Ang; 14.7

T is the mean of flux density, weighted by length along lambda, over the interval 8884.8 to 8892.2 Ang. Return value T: 14.9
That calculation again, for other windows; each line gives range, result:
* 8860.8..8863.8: 14.2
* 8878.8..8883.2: 14.5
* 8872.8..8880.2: 14.5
